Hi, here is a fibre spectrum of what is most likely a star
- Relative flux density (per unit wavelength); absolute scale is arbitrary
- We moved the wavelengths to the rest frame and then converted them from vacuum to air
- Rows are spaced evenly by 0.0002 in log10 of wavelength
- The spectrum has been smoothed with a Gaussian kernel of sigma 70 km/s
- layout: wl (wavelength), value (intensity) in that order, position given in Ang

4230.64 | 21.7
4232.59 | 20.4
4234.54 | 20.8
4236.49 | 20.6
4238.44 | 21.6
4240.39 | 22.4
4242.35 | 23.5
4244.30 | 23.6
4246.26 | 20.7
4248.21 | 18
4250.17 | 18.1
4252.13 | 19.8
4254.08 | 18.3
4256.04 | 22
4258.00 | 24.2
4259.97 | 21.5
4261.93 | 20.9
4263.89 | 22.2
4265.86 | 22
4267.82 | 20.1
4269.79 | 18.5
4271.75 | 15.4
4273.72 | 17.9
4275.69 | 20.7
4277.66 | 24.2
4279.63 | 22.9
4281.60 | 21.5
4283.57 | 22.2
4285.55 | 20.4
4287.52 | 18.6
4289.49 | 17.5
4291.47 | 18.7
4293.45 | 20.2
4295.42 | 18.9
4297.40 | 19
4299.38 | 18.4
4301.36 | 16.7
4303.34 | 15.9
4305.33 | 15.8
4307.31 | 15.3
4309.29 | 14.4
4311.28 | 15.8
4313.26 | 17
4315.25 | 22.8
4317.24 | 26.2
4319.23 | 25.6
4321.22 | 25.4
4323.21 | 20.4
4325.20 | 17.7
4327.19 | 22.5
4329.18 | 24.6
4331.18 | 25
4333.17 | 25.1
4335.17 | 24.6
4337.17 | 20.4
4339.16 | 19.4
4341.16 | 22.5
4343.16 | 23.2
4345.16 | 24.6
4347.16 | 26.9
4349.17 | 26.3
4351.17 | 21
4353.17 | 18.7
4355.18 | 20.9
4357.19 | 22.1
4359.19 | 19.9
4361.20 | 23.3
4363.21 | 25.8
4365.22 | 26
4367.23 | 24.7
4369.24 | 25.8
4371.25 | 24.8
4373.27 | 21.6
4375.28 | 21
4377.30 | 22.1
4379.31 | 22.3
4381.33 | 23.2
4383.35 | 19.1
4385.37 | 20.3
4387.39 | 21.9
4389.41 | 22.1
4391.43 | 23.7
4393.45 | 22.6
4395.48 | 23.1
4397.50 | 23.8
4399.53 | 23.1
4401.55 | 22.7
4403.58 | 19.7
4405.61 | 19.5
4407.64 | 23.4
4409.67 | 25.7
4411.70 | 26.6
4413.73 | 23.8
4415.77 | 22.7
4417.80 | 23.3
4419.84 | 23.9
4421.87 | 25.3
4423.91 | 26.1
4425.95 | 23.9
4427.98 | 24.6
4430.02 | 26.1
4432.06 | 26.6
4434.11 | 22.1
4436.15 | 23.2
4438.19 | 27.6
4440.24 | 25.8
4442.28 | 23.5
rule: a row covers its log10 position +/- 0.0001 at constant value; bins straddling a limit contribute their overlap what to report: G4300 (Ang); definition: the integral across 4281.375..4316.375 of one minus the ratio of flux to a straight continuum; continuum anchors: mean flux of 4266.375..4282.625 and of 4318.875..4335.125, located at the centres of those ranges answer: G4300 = 5.4 Ang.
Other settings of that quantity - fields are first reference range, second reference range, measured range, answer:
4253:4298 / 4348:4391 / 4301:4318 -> 2.8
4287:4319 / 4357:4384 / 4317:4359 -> -4.3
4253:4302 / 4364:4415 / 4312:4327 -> -0.6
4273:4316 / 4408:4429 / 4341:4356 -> -1.2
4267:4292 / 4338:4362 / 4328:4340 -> -0.8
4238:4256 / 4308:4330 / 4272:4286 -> -0.2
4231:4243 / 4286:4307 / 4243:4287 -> -2.0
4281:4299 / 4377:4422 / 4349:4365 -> -0.5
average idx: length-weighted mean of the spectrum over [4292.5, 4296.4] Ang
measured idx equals 19.6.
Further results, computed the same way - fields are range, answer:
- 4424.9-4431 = 24.9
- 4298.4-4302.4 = 17.5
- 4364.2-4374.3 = 24.6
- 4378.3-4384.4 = 21.5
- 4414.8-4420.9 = 23.3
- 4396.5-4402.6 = 23.2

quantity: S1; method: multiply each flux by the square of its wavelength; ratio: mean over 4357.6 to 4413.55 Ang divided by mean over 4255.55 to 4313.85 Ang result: 1.24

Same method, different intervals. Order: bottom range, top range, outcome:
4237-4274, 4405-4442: 1.28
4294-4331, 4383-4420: 1.20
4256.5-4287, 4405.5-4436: 1.24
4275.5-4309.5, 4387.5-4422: 1.28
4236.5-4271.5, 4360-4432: 1.20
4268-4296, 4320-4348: 1.19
